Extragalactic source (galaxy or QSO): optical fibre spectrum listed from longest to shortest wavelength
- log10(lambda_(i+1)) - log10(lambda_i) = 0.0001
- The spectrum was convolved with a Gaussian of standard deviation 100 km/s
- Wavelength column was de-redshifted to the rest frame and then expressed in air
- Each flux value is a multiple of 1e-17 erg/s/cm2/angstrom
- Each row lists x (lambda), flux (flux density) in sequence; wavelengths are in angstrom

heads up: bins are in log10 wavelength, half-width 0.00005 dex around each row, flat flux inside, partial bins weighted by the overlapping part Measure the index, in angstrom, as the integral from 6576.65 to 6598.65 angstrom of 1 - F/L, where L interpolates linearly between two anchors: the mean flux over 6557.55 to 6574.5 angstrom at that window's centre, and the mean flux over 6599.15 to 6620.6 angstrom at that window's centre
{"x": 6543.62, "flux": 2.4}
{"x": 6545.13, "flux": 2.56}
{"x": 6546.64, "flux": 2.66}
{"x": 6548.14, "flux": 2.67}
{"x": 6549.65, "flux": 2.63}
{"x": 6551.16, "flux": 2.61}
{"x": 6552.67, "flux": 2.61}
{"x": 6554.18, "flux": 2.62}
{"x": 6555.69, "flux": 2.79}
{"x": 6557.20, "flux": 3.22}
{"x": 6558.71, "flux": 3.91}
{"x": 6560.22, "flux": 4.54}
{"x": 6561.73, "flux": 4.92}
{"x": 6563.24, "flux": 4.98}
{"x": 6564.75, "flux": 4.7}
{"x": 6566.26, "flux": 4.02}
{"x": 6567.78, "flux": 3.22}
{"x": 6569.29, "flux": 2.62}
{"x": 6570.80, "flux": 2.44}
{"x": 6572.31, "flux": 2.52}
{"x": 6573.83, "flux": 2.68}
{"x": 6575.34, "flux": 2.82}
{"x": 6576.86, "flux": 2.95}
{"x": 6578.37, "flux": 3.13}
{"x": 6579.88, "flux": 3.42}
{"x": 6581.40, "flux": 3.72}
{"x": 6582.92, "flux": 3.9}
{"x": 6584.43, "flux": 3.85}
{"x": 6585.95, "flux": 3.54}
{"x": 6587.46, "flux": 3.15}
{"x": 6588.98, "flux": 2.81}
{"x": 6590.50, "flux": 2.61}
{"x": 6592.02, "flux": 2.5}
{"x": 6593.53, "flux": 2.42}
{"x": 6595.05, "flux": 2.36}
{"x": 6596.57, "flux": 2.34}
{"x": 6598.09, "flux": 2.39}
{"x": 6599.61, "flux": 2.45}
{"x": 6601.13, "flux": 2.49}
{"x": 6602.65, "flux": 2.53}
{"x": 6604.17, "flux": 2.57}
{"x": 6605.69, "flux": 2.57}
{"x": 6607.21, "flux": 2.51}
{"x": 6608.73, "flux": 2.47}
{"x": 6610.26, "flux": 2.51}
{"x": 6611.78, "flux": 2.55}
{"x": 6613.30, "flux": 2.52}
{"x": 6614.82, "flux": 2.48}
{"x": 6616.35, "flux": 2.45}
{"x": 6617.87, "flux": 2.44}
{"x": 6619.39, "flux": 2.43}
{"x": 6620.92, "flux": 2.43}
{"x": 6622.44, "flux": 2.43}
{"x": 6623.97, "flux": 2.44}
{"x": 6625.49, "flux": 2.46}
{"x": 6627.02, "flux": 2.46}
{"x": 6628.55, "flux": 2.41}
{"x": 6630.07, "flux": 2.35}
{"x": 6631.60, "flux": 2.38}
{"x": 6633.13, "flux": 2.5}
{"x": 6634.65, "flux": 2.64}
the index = 0.7 angstrom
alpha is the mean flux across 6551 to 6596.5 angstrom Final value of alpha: 3.25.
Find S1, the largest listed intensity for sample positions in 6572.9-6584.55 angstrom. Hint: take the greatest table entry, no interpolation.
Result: 3.9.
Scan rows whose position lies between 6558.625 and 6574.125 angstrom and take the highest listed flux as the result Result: 4.98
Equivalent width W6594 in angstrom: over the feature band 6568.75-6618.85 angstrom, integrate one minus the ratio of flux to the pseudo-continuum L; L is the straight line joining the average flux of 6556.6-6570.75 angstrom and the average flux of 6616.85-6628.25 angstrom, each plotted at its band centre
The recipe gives 6.6 angstrom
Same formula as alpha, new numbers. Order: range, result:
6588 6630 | 2.48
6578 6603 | 2.92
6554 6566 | 4.03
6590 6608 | 2.48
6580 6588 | 3.63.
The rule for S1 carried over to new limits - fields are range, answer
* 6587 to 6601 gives 3.15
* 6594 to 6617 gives 2.57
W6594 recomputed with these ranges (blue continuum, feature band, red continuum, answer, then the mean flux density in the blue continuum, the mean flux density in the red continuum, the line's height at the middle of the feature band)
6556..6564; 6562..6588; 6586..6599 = 0.3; 4.23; 2.62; 3.49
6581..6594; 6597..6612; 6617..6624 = 1.5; 3.17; 2.43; 2.79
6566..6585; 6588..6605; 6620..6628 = 2.0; 3.15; 2.44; 2.84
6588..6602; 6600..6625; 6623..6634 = -0.3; 2.5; 2.43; 2.46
